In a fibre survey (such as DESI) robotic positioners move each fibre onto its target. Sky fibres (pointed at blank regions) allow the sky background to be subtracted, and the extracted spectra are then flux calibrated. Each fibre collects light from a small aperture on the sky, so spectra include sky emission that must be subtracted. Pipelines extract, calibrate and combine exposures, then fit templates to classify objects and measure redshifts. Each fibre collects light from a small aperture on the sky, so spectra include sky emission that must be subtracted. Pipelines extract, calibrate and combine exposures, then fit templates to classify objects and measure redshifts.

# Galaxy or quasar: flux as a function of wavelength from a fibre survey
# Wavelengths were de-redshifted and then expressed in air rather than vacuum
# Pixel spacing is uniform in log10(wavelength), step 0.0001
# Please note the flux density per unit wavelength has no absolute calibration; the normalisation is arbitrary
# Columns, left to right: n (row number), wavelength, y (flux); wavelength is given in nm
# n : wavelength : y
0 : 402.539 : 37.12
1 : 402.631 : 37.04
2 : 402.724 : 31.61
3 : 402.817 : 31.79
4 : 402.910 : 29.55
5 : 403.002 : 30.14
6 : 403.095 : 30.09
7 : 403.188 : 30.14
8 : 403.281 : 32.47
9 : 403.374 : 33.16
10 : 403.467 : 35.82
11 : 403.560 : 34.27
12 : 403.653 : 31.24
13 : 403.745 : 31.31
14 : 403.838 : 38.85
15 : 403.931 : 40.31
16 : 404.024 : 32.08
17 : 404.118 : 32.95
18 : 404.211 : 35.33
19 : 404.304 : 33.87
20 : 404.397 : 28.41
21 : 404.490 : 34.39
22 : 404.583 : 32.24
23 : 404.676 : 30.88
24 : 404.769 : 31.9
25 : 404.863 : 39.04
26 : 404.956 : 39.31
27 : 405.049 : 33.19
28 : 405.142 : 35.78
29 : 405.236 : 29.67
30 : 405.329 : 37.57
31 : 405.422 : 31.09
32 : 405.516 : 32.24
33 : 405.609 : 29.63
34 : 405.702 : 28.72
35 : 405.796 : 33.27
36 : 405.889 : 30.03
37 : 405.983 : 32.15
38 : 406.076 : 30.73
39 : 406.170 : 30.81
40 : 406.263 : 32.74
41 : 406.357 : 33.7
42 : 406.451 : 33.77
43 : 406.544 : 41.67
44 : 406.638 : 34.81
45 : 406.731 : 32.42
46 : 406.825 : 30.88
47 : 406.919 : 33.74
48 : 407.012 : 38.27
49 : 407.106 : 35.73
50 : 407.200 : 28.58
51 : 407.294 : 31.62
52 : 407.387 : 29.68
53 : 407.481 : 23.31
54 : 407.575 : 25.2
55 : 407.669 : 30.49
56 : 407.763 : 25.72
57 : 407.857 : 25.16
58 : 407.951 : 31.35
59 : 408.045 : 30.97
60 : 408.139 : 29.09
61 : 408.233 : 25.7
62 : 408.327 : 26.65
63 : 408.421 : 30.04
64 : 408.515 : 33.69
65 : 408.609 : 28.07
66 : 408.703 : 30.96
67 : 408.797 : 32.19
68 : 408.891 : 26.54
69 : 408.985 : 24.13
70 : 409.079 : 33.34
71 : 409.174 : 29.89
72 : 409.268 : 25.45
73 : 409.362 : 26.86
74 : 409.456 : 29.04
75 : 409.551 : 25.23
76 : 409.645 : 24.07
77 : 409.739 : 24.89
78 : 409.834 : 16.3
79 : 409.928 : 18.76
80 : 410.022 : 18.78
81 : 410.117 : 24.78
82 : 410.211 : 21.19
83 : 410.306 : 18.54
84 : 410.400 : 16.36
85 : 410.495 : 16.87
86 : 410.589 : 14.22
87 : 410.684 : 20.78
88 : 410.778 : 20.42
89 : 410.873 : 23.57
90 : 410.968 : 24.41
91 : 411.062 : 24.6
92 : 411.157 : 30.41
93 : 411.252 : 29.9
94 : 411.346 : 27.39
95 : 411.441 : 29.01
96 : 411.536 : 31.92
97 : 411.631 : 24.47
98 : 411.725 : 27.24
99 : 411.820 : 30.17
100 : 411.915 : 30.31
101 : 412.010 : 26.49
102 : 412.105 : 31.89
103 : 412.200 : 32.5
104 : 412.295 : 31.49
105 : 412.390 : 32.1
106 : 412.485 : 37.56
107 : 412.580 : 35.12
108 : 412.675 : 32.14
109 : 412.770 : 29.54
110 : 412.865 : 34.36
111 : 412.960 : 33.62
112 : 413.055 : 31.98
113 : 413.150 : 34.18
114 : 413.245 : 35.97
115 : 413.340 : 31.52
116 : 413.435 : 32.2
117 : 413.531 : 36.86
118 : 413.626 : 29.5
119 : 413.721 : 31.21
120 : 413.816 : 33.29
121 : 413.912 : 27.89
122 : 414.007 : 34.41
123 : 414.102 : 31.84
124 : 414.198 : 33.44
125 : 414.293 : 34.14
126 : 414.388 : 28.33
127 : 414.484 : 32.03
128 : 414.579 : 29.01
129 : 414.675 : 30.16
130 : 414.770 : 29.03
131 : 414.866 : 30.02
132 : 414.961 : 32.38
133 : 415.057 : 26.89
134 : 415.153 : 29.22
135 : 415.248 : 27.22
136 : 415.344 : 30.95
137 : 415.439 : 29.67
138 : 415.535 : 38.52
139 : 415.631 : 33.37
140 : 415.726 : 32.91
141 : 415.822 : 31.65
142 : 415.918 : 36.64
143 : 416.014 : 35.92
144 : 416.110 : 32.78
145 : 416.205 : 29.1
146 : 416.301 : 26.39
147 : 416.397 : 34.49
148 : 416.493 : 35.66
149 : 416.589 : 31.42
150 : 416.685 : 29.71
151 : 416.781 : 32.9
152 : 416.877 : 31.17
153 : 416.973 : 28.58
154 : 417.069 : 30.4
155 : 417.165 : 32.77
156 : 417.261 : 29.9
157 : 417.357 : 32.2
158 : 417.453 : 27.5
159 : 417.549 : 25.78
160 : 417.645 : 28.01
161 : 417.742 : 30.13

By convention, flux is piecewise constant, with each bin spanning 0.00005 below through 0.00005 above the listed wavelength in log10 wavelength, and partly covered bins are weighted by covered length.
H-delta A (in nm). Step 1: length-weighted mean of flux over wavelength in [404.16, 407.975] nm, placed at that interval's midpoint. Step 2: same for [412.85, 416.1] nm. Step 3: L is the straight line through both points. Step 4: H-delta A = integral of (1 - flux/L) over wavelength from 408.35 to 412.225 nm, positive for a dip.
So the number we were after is 0.77 nm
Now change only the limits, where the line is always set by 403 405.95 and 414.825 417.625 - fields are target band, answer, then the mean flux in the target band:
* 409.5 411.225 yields 0.57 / 21.4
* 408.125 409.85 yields 0.25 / 27.7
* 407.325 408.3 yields 0.15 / 27.7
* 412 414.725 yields -0.05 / 32.3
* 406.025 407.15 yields -0.04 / 34.1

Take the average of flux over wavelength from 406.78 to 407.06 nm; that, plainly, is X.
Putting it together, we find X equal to 34.3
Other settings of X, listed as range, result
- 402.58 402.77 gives 34.5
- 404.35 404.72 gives 31.5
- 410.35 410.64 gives 15.9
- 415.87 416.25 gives 33.7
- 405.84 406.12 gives 31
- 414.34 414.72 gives 29.9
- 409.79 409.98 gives 17.7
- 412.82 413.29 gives 34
